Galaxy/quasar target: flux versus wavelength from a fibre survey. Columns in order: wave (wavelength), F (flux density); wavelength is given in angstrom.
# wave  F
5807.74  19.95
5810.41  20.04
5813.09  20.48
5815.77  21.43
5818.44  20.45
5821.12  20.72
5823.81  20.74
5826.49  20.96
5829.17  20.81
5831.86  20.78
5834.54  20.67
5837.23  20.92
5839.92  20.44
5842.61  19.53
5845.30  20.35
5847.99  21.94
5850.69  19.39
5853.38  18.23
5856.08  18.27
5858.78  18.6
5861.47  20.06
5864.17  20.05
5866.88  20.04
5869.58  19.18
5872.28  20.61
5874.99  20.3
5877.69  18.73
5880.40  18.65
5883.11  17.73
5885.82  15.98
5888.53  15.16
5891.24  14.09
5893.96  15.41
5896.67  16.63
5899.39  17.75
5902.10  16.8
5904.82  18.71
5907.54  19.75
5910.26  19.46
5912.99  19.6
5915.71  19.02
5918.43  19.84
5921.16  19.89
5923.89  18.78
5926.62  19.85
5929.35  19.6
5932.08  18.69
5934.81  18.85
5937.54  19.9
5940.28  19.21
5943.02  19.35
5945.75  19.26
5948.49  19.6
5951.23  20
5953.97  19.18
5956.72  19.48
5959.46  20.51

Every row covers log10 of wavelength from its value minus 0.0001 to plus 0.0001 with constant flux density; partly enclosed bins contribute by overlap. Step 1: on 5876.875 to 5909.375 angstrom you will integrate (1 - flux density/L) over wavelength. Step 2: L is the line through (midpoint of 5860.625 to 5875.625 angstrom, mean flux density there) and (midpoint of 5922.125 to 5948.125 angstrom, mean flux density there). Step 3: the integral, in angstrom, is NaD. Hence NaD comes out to 4.3 angstrom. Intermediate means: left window 20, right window 19.3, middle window 17.1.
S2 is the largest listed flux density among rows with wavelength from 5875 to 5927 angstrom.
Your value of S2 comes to 19.89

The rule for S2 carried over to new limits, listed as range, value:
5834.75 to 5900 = 21.94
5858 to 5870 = 20.06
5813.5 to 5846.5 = 21.43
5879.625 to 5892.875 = 18.65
